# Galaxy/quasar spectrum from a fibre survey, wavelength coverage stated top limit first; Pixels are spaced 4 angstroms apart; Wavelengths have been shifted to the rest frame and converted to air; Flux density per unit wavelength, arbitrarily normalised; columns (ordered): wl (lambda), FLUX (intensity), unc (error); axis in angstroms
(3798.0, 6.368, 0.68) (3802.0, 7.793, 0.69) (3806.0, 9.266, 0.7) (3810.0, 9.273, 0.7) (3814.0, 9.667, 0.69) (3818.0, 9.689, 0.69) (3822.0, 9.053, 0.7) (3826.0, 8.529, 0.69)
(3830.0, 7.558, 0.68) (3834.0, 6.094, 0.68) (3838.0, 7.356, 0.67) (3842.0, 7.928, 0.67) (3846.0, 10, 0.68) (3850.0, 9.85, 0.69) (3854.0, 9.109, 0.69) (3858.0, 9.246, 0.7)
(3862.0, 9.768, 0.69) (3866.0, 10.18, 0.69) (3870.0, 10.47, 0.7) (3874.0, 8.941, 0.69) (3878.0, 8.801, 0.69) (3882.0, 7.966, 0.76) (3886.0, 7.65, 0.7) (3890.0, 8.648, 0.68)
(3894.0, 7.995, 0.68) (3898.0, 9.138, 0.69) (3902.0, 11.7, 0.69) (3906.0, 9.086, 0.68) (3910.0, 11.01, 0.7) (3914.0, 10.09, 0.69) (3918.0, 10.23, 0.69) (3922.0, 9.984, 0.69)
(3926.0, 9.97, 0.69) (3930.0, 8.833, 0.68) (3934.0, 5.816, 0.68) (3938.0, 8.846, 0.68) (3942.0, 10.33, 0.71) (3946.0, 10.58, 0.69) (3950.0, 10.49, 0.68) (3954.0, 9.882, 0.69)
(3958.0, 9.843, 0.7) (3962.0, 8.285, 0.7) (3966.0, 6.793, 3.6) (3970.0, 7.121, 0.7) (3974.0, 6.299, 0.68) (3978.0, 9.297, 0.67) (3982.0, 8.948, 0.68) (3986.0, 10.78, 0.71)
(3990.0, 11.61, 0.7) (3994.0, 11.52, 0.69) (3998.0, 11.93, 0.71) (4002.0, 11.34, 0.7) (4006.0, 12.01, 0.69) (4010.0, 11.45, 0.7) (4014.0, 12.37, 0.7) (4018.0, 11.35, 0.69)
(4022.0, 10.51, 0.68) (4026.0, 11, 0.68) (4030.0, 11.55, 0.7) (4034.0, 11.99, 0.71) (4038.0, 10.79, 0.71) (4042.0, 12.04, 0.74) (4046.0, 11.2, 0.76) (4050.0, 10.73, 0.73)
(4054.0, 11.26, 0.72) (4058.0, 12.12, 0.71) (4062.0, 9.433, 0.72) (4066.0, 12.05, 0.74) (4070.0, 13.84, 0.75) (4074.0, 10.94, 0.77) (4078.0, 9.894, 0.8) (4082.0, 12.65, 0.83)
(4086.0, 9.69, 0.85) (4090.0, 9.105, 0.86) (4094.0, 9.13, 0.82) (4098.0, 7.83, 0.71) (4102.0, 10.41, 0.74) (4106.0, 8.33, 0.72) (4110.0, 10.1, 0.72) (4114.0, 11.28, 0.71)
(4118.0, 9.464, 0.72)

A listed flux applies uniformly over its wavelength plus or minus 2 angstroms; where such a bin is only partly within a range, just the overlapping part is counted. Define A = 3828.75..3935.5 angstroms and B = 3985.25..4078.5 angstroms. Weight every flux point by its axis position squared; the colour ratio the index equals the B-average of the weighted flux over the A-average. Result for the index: 1.36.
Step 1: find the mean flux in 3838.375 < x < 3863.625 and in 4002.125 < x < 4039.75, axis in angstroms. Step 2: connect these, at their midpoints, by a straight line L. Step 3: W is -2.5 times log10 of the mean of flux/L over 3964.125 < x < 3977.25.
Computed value 0.47 mag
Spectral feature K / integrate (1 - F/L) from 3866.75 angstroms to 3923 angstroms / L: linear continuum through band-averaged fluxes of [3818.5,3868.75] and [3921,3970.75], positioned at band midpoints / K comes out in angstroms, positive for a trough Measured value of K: -3.3 angstroms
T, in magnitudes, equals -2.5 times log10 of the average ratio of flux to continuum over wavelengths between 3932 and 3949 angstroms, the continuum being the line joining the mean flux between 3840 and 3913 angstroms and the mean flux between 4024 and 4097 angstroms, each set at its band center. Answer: 0.11 mag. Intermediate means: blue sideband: 9.32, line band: 8.99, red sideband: 11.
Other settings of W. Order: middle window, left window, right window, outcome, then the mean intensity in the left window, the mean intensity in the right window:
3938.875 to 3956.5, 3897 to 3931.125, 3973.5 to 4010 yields 0.01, 10.1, 10.6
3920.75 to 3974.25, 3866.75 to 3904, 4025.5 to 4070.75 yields 0.13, 9.07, 11.5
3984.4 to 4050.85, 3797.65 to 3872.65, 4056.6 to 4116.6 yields -0.15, 8.85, 10.4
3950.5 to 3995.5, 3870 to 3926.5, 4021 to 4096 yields 0.12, 9.4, 11.1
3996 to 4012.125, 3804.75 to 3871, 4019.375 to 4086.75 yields -0.09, 8.98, 11.3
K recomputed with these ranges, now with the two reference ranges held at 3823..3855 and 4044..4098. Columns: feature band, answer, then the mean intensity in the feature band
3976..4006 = -2.72 angstroms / 10.9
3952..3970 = 2.04 angstroms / 8.53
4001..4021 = -2.95 angstroms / 11.7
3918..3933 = -0.32 angstroms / 9.43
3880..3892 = 0.98 angstroms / 8.09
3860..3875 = -2.25 angstroms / 9.9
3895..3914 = -2.29 angstroms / 10.1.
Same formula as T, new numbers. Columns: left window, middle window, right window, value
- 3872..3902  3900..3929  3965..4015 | -0.134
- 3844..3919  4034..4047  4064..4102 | -0.112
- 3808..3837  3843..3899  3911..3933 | -0.004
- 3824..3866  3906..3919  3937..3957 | -0.073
